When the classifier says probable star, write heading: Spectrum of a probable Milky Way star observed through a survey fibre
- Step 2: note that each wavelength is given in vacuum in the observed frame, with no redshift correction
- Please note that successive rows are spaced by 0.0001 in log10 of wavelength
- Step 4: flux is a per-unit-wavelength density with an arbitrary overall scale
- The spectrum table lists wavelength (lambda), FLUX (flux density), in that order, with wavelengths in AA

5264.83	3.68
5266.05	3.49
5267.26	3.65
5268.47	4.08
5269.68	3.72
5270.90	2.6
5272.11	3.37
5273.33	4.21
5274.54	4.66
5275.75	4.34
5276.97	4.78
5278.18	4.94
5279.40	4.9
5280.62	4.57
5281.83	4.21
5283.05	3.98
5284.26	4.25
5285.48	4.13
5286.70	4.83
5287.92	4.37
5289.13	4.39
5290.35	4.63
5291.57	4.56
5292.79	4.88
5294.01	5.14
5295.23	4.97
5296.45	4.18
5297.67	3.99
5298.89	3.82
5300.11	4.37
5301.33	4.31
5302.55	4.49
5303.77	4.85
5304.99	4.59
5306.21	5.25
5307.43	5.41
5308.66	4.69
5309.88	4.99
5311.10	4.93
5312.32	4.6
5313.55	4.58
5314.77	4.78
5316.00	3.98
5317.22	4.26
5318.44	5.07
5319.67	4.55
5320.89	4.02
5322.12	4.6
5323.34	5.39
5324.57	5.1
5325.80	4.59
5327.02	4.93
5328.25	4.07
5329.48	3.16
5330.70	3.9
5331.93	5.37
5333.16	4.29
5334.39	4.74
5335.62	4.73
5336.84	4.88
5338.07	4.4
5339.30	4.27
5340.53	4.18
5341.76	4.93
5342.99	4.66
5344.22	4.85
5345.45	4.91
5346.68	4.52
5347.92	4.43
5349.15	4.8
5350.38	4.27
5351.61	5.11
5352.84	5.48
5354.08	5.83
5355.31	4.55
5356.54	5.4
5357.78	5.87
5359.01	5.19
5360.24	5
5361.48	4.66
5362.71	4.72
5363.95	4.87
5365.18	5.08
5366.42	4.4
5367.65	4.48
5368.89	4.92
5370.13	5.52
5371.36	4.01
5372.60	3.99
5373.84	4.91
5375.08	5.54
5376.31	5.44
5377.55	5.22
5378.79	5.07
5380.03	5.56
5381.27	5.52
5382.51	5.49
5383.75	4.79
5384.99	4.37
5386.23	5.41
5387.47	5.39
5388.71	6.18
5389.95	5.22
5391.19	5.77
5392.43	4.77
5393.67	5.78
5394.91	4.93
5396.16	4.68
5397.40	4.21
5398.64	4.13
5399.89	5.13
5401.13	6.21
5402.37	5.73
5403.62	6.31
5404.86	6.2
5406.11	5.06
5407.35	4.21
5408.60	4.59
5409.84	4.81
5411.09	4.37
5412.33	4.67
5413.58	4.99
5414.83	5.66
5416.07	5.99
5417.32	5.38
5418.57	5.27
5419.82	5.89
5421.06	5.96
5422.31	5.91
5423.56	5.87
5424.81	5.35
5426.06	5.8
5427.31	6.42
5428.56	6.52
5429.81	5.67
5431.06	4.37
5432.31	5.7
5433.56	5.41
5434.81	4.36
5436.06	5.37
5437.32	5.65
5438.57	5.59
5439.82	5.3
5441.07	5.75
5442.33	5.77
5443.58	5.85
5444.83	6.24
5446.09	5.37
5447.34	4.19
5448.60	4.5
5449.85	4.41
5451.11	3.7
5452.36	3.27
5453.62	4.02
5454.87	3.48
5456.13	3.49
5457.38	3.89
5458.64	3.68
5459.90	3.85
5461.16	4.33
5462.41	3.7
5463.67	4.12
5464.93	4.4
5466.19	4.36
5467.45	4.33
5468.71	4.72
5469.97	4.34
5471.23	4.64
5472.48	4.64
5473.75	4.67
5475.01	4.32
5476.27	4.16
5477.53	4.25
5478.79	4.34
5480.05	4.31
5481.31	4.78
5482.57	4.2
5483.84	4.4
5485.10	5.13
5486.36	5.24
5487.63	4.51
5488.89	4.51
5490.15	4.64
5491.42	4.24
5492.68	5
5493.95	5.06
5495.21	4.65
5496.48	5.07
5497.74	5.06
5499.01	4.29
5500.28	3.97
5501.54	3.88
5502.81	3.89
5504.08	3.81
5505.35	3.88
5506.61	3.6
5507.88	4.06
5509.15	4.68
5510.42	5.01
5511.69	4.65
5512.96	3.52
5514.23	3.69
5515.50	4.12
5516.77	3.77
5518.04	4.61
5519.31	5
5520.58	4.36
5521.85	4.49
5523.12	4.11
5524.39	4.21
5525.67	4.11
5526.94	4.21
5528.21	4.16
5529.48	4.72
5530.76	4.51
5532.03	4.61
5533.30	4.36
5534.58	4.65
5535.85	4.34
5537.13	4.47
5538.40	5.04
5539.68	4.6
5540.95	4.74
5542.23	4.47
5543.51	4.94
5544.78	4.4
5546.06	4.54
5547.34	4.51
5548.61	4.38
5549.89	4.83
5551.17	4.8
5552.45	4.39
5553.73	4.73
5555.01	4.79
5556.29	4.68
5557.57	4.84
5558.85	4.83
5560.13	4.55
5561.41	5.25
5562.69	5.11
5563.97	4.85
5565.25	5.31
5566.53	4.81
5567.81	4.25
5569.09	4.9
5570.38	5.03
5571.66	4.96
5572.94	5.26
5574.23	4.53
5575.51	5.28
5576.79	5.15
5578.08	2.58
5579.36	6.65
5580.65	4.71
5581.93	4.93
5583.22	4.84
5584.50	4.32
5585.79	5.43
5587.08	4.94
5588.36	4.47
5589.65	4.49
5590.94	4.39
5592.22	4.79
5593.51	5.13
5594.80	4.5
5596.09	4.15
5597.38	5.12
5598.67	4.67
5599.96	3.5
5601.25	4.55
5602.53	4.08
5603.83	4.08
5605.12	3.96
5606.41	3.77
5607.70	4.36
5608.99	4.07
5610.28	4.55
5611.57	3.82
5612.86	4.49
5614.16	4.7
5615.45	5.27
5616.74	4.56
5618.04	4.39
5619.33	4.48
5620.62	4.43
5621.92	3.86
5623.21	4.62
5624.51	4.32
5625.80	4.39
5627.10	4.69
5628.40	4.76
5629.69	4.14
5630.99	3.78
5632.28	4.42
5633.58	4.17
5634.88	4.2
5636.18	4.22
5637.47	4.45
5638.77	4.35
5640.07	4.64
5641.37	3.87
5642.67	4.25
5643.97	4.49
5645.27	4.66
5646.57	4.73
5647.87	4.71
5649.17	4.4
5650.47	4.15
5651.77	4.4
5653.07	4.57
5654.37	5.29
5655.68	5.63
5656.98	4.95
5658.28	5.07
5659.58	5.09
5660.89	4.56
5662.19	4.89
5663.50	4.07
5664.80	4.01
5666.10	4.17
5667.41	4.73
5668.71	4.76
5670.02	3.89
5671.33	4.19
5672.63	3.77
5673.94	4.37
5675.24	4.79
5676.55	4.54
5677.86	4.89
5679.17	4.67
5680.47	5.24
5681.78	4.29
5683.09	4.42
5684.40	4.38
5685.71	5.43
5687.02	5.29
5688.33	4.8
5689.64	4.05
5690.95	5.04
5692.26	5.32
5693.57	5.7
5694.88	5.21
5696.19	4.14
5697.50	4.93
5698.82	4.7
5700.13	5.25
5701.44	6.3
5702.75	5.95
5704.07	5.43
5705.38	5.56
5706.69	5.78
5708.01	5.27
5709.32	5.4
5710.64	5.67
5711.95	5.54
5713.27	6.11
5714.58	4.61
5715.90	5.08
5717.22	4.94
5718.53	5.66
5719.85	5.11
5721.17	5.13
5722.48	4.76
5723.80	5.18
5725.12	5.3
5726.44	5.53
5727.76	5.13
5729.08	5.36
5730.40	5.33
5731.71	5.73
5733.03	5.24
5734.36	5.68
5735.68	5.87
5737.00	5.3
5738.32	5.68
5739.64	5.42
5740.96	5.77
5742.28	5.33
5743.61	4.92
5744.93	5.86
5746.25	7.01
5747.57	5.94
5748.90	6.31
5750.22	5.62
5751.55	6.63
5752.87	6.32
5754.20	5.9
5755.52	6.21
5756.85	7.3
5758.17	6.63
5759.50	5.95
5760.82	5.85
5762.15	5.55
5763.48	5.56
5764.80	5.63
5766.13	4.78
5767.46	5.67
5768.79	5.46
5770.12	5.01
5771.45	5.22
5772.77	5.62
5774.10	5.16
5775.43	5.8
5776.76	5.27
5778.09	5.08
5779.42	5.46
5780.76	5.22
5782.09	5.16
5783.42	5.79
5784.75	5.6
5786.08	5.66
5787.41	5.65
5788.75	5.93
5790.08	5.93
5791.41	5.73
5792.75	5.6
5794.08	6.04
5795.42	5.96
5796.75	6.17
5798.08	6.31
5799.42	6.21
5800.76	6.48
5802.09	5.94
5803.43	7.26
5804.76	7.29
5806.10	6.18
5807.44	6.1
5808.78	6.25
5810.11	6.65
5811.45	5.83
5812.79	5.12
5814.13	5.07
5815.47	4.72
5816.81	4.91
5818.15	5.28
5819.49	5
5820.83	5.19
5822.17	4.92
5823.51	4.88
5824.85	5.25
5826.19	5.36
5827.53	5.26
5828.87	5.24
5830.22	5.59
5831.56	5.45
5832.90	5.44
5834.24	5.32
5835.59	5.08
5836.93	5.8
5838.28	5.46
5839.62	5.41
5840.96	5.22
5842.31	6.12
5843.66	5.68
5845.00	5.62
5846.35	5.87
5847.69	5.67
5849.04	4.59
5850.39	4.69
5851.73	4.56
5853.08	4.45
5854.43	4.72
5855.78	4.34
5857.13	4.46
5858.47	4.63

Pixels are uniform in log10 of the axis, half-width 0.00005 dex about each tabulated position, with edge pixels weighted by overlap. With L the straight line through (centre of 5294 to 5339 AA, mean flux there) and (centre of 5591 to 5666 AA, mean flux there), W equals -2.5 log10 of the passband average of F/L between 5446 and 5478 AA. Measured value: 0.09 mag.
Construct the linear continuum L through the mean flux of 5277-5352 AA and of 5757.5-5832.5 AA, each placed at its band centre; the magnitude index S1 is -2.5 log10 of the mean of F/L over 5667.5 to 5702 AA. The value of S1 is 0.13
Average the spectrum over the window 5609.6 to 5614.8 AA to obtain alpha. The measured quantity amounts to 4.39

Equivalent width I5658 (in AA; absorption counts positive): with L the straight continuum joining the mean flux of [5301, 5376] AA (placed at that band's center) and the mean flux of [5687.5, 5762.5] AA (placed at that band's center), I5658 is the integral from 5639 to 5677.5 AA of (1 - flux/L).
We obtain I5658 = 6.1 AA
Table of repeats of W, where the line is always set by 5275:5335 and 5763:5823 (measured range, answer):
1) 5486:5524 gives 0.15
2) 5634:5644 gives 0.23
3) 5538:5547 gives 0.10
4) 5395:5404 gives -0.08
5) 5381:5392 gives -0.13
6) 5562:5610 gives 0.12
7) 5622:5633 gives 0.21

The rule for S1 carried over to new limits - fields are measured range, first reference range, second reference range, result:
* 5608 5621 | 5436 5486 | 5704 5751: 0.14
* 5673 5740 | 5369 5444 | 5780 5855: 0.07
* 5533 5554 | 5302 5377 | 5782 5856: 0.11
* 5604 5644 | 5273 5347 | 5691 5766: 0.22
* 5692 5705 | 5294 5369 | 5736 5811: 0.07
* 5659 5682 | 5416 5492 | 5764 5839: 0.18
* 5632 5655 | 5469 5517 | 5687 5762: 0.16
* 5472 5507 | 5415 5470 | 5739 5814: 0.14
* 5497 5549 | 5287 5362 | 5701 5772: 0.18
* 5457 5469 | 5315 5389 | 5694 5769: 0.22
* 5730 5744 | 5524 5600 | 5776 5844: -0.03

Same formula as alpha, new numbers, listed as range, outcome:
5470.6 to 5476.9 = 4.49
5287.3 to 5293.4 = 4.57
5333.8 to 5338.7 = 4.69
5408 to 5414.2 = 4.69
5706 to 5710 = 5.48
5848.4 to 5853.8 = 4.57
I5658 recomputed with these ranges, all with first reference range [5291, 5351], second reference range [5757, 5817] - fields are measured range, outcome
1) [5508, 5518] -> 1.68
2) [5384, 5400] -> -0.98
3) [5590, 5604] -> 2.18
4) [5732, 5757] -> -0.98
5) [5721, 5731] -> 0.70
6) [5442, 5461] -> 2.18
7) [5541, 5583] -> 3.33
